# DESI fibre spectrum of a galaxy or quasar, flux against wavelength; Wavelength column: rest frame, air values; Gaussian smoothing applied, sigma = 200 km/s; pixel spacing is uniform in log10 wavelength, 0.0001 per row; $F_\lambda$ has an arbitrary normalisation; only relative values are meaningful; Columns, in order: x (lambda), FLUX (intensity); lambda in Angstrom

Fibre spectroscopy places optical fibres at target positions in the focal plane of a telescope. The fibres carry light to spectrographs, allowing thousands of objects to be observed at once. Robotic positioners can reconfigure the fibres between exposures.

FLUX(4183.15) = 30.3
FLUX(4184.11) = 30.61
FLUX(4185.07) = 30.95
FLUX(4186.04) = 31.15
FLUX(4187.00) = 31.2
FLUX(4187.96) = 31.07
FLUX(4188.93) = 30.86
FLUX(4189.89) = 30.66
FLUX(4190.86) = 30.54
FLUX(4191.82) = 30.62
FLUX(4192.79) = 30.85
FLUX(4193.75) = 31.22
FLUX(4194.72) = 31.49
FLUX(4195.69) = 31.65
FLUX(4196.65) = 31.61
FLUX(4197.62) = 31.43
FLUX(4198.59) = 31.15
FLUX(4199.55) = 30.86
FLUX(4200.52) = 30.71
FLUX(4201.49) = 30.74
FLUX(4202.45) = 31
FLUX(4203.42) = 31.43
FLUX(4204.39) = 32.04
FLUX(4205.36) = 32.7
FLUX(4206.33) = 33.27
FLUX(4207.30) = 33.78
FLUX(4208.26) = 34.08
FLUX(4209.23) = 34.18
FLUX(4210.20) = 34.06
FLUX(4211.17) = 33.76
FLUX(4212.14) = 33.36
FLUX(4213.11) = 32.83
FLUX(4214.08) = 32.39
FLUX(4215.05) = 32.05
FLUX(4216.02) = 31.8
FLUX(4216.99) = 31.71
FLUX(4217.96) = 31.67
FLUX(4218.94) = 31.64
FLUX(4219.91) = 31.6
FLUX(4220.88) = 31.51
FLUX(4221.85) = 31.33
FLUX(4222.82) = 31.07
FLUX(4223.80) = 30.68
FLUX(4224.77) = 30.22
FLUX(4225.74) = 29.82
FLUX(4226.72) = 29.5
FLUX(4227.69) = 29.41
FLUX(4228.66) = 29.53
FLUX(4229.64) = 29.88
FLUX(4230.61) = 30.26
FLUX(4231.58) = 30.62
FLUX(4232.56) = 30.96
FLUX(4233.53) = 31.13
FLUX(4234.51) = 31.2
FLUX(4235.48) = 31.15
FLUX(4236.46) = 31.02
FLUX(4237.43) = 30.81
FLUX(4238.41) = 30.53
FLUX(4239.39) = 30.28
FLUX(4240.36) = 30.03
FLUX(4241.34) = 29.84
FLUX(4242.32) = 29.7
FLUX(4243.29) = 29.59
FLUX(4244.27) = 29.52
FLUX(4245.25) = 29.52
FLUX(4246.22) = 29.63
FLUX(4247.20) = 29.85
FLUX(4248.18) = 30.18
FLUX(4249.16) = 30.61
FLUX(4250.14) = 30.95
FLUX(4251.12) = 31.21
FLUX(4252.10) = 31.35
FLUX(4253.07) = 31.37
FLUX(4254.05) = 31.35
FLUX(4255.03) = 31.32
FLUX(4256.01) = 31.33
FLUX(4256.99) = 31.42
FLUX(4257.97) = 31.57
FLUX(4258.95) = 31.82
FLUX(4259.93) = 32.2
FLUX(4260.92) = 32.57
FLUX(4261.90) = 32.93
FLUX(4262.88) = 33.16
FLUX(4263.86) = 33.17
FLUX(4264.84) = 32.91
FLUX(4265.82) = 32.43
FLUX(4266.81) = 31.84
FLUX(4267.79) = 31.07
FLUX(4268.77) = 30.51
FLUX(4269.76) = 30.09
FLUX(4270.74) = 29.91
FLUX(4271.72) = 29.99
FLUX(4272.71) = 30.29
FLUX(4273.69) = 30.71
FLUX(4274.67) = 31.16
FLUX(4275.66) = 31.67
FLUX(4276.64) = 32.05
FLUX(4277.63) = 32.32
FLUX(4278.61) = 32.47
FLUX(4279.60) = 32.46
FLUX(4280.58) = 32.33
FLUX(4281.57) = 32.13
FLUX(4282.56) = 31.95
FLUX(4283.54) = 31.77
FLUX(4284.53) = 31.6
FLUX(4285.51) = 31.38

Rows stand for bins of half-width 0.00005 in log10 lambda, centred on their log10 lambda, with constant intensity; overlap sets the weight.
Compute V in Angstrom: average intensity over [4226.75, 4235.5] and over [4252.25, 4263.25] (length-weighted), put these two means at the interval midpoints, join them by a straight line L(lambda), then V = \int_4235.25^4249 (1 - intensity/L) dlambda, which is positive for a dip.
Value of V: 0.4 Angstrom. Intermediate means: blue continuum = 30.4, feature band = 30.1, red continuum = 31.9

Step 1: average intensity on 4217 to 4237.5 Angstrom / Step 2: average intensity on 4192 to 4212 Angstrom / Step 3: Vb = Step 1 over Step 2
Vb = 1.0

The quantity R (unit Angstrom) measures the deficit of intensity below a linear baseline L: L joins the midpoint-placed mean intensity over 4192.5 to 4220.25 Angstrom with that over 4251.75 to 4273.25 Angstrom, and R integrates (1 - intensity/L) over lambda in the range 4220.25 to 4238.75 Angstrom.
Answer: 0.8 Angstrom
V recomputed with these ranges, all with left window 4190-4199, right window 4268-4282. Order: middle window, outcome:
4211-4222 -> -0.3 Angstrom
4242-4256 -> 0.3 Angstrom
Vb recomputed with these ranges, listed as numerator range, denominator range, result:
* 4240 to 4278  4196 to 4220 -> 0.96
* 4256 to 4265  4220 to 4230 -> 1.07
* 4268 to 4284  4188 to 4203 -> 1.01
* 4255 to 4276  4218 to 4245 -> 1.04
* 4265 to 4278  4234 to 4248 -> 1.03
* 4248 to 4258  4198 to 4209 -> 0.97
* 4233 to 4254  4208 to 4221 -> 0.93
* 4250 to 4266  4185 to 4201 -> 1.03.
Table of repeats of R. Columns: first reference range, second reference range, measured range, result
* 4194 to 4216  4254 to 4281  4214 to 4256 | 1.72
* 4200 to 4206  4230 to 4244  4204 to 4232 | -0.64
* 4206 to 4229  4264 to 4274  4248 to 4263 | -0.14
